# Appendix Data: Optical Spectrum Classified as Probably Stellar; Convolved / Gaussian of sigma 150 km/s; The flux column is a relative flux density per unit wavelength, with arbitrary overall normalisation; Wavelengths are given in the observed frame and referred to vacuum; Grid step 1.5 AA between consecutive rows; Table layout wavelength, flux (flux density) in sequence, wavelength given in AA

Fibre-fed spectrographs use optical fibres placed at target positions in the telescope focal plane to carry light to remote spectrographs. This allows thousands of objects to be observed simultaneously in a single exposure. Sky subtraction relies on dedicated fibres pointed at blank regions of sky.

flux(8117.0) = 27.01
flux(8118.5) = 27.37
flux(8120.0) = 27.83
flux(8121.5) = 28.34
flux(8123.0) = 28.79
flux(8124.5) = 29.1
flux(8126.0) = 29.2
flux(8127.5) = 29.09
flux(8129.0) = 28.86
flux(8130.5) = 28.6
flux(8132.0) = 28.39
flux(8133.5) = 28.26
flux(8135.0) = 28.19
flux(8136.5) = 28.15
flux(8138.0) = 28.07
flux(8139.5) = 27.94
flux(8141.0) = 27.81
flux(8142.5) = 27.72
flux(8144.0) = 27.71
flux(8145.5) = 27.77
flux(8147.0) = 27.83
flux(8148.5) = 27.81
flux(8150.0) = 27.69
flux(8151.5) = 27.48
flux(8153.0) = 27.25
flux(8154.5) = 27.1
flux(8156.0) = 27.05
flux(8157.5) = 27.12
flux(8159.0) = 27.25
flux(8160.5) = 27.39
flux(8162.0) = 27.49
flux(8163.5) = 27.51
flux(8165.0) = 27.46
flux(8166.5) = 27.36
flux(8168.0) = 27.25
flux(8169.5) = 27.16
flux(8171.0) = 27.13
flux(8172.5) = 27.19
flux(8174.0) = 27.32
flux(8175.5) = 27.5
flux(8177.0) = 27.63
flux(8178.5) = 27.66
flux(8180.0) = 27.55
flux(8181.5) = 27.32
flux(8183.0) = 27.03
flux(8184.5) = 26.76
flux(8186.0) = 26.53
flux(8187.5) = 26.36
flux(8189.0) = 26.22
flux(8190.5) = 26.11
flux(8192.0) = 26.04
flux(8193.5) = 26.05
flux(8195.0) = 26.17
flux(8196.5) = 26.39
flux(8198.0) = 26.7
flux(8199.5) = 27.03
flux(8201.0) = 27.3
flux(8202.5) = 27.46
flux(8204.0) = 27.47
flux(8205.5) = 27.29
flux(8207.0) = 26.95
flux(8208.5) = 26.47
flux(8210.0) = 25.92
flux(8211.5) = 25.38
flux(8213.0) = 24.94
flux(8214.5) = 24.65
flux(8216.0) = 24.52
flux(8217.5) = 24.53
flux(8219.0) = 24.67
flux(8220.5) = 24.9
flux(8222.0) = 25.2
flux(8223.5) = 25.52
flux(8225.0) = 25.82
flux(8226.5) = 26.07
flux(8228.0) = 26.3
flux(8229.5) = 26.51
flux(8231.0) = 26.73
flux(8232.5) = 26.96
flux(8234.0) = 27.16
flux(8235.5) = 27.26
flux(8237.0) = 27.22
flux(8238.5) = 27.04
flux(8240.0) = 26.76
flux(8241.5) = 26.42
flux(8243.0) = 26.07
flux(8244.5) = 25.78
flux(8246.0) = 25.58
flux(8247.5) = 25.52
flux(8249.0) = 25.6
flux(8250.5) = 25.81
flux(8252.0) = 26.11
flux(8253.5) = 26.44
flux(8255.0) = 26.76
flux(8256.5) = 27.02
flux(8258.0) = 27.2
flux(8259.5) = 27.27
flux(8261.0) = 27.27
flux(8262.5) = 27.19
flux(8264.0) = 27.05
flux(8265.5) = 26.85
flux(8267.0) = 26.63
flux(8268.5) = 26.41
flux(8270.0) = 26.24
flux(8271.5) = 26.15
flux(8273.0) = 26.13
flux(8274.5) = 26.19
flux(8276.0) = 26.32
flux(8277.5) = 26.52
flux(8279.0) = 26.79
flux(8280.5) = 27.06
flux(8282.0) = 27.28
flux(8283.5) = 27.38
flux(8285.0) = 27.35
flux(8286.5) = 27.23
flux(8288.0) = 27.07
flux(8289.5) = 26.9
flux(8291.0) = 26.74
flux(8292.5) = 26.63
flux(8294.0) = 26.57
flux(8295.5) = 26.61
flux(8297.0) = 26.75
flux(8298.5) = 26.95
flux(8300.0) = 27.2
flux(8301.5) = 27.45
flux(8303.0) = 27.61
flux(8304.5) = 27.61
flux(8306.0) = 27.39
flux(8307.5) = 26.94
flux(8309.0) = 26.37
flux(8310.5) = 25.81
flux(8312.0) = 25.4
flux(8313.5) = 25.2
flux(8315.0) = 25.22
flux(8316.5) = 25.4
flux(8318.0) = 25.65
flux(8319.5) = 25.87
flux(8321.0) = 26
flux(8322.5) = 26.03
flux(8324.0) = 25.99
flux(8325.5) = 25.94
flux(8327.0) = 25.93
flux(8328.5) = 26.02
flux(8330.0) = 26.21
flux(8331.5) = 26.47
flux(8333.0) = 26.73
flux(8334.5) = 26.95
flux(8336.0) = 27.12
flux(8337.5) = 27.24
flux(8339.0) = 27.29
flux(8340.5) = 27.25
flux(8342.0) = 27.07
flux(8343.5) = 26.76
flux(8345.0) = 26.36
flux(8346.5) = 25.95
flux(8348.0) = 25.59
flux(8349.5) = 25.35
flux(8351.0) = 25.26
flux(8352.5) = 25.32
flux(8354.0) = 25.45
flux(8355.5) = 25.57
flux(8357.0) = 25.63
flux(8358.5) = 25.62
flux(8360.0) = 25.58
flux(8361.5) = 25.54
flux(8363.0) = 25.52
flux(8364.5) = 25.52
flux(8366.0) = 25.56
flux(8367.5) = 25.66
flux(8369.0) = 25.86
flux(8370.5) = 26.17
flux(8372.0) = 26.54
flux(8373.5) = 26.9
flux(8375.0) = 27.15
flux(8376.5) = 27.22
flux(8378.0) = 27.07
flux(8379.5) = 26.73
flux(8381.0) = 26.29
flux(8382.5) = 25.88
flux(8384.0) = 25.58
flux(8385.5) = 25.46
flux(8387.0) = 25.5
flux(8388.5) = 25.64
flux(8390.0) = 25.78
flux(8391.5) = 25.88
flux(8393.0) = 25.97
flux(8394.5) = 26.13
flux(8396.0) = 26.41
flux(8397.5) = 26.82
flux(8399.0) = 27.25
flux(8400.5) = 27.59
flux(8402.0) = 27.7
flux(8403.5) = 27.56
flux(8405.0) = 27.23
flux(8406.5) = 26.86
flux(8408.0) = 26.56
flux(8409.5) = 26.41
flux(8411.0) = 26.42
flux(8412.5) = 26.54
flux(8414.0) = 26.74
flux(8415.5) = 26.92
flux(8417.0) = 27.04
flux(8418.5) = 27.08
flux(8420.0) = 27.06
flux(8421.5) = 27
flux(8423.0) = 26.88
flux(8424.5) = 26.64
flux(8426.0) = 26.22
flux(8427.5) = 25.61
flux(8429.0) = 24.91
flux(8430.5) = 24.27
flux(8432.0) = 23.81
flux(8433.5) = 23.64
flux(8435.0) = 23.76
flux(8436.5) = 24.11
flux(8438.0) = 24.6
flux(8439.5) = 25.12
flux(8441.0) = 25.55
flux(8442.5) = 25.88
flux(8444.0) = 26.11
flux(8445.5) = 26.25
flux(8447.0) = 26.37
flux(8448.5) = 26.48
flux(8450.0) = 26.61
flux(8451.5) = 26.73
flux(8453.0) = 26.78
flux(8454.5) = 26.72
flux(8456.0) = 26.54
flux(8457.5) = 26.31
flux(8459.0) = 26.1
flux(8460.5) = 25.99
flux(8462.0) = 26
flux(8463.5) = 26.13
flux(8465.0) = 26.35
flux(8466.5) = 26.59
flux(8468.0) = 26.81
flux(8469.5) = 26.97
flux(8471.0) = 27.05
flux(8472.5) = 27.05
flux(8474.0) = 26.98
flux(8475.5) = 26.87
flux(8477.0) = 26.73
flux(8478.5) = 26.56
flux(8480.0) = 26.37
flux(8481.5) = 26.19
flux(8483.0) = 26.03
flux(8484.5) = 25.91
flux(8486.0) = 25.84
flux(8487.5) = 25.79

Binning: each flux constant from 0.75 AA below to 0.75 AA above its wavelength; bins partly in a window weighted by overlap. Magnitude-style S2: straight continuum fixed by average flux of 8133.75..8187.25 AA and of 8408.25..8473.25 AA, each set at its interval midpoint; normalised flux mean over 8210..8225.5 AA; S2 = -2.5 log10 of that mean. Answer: 0.089 mag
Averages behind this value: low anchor 27.5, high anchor 26.1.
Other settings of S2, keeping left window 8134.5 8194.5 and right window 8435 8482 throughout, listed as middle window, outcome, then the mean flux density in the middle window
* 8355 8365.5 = 0.043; 25.6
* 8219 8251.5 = 0.036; 26.2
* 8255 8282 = 0.007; 26.7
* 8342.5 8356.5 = 0.036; 25.8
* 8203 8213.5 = 0.030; 26.4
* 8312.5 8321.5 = 0.050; 25.5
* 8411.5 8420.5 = -0.020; 26.9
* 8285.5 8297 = 0.001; 26.8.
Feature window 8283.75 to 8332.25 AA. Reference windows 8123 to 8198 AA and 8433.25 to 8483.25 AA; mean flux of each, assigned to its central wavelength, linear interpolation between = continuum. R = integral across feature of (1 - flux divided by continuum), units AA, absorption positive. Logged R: 0.65 AA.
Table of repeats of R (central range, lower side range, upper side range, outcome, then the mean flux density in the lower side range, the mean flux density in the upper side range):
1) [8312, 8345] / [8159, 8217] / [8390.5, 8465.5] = 0.2 AA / 26.8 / 26.2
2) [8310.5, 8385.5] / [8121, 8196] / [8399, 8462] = 1.4 AA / 27.5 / 26.2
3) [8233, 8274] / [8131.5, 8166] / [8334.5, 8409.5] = 0.7 AA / 27.7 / 26.3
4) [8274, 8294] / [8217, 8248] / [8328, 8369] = -0.6 AA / 26.1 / 26.1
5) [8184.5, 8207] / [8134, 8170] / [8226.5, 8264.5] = 0.4 AA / 27.6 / 26.6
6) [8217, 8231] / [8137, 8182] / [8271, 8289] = 0.8 AA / 27.5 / 26.8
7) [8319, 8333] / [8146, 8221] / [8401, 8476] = 0.2 AA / 26.8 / 26.2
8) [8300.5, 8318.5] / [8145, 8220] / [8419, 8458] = 0.0 AA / 26.8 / 25.8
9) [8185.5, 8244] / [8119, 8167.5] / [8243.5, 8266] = 1.7 AA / 27.9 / 26.5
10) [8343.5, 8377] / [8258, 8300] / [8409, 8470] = 0.7 AA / 26.8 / 26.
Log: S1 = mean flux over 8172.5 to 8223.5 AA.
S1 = 26.4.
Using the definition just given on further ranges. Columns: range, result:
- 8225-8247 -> 26.5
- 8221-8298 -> 26.6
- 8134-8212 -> 27.2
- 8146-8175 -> 27.4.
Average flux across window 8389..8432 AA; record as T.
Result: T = 26.5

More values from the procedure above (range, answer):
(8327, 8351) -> 26.5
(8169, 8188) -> 27.2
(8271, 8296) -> 26.8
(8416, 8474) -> 26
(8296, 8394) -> 26.2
